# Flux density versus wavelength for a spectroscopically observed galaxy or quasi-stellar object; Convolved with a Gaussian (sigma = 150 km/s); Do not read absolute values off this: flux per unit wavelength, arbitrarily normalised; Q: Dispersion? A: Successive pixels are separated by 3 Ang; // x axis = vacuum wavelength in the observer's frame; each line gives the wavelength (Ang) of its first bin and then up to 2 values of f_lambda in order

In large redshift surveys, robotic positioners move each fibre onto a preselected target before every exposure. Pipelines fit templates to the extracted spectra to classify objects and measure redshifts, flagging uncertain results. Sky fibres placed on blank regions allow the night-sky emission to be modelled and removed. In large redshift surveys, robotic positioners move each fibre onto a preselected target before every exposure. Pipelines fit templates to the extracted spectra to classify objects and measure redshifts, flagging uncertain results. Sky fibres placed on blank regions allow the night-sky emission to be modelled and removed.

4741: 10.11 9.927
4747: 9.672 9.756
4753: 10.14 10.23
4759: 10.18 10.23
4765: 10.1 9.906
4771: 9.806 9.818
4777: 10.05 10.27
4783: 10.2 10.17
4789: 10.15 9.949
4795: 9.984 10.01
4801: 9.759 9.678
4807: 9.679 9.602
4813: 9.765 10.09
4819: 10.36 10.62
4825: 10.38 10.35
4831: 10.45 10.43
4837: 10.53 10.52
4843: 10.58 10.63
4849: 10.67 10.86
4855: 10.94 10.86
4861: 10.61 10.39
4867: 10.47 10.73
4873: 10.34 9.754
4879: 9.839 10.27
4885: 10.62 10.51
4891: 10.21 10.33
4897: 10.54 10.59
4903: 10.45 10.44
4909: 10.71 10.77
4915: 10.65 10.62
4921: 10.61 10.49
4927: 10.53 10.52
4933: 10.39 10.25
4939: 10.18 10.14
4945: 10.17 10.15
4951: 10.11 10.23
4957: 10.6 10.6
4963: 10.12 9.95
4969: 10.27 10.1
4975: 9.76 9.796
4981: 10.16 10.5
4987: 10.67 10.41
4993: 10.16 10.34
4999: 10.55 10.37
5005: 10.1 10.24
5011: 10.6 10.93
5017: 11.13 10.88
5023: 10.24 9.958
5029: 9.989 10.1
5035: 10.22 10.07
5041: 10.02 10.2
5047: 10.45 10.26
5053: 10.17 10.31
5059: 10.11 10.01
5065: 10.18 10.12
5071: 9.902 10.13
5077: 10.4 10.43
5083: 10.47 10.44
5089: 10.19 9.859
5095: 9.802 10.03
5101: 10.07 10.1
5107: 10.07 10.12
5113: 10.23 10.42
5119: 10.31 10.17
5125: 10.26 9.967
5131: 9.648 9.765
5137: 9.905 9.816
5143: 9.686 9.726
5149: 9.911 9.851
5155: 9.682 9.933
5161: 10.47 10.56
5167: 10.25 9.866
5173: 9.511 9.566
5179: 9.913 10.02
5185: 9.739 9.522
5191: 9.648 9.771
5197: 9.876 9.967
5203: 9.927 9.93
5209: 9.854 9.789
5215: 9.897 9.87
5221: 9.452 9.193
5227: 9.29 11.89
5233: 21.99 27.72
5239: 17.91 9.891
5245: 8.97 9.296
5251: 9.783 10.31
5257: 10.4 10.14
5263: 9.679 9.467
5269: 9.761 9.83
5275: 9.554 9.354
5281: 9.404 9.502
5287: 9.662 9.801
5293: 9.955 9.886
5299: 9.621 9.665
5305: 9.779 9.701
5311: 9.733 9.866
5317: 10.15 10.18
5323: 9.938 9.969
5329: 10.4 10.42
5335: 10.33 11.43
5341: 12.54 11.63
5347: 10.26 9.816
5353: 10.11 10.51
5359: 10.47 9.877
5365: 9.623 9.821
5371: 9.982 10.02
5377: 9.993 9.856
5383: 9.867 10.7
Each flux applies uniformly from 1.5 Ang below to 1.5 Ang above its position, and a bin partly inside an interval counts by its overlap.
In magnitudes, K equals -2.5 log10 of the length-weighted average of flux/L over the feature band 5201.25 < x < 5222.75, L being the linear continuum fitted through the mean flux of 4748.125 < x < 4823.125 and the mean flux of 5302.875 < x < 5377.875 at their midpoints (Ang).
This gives 0.04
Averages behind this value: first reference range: 10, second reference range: 10.3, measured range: 9.81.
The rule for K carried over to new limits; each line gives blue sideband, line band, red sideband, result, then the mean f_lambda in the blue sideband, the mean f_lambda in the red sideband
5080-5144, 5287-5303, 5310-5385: 0.05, 10.1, 10.3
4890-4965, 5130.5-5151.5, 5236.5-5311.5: 0.06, 10.4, 10.3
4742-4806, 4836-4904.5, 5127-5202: -0.06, 10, 9.86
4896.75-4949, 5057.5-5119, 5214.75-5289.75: 0.07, 10.5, 11.3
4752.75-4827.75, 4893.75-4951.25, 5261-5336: -0.05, 10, 9.82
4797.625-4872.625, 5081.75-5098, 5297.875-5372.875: 0.02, 10.4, 10.2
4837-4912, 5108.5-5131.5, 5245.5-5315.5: -0.01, 10.5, 9.73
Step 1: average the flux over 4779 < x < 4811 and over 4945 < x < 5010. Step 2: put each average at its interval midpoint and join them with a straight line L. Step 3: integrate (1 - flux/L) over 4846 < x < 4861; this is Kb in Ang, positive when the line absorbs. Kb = -1.11 Ang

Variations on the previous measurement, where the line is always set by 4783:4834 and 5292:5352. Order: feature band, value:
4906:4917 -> -0.60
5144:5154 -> 0.38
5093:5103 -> 0.21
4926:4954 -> -0.38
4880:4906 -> -0.82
